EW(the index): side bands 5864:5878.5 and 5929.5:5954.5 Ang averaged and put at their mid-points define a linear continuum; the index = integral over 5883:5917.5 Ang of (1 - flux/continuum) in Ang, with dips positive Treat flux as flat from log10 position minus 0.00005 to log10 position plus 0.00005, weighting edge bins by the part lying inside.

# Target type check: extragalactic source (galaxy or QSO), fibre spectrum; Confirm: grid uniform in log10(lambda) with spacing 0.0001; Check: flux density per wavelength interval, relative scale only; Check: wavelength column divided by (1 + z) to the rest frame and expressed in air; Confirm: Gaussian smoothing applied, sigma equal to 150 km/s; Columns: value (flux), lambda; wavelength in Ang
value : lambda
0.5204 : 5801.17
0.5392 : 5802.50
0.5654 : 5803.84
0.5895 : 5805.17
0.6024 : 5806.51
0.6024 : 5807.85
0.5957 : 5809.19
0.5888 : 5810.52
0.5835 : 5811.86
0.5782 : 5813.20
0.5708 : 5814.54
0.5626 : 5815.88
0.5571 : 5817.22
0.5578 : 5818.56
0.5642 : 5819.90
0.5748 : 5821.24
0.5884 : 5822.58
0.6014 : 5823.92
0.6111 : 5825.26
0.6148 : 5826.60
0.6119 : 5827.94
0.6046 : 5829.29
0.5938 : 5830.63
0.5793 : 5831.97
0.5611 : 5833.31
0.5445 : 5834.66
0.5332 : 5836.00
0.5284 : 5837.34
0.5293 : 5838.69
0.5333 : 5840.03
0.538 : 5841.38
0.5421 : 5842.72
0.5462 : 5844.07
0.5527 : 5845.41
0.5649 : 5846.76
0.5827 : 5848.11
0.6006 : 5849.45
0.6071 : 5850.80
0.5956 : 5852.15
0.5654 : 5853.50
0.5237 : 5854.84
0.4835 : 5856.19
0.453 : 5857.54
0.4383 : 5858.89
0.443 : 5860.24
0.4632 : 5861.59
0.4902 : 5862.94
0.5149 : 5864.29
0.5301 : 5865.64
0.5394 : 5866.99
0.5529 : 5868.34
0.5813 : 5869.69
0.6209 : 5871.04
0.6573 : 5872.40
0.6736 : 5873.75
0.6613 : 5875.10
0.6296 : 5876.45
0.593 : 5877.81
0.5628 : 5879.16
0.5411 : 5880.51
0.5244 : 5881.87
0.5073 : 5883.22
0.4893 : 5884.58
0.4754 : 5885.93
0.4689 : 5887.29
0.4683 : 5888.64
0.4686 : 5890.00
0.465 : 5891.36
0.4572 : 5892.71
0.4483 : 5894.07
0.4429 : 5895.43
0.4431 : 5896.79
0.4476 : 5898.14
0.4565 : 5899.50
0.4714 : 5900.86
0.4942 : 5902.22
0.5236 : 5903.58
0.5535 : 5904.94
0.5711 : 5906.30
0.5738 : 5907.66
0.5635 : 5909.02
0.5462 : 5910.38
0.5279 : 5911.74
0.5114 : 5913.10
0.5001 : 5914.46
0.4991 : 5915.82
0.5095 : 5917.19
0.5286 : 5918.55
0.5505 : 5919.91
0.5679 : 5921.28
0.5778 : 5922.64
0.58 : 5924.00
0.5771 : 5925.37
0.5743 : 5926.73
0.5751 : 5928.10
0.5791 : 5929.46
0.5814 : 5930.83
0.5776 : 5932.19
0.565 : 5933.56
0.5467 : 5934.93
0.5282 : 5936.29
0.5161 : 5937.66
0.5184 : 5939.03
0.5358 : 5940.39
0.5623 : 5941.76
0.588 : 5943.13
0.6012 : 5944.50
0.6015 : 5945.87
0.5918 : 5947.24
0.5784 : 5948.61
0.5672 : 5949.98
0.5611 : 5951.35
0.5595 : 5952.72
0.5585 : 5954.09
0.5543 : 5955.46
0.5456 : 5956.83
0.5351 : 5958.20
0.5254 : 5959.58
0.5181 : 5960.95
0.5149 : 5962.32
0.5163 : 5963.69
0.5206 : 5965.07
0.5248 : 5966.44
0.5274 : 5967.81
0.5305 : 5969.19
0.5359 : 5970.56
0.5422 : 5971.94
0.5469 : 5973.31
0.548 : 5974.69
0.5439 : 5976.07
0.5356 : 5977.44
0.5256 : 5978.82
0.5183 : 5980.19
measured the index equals 5.2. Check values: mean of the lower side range 0.598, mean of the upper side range 0.564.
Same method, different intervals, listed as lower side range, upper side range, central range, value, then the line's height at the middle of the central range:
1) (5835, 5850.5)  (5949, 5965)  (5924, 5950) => -1.14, 0.543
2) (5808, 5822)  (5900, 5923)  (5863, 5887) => -0.70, 0.548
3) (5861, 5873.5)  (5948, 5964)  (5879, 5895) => 1.91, 0.553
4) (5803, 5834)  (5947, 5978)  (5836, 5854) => 0.54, 0.577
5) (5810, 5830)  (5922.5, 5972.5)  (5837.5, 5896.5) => 4.19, 0.573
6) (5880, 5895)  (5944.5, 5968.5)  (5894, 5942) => -1.93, 0.511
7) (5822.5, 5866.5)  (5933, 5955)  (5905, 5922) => 0.57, 0.557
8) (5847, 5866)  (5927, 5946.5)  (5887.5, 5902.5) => 2.26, 0.541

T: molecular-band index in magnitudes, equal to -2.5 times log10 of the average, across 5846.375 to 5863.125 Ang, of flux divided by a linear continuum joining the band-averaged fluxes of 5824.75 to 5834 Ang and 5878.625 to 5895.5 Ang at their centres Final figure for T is 0.050 mag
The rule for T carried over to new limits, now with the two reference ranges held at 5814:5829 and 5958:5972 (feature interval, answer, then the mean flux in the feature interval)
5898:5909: 0.067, 0.517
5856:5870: 0.141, 0.497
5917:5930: -0.043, 0.564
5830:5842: 0.056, 0.549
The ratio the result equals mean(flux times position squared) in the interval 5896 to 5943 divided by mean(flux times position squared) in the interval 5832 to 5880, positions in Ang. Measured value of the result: 1.0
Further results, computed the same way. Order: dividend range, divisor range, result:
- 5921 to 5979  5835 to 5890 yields 1.05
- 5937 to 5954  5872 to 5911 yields 1.10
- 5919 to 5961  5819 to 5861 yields 1.05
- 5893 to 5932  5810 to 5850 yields 0.95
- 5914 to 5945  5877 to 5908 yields 1.13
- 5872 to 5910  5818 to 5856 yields 0.93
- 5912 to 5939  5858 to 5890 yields 1.04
